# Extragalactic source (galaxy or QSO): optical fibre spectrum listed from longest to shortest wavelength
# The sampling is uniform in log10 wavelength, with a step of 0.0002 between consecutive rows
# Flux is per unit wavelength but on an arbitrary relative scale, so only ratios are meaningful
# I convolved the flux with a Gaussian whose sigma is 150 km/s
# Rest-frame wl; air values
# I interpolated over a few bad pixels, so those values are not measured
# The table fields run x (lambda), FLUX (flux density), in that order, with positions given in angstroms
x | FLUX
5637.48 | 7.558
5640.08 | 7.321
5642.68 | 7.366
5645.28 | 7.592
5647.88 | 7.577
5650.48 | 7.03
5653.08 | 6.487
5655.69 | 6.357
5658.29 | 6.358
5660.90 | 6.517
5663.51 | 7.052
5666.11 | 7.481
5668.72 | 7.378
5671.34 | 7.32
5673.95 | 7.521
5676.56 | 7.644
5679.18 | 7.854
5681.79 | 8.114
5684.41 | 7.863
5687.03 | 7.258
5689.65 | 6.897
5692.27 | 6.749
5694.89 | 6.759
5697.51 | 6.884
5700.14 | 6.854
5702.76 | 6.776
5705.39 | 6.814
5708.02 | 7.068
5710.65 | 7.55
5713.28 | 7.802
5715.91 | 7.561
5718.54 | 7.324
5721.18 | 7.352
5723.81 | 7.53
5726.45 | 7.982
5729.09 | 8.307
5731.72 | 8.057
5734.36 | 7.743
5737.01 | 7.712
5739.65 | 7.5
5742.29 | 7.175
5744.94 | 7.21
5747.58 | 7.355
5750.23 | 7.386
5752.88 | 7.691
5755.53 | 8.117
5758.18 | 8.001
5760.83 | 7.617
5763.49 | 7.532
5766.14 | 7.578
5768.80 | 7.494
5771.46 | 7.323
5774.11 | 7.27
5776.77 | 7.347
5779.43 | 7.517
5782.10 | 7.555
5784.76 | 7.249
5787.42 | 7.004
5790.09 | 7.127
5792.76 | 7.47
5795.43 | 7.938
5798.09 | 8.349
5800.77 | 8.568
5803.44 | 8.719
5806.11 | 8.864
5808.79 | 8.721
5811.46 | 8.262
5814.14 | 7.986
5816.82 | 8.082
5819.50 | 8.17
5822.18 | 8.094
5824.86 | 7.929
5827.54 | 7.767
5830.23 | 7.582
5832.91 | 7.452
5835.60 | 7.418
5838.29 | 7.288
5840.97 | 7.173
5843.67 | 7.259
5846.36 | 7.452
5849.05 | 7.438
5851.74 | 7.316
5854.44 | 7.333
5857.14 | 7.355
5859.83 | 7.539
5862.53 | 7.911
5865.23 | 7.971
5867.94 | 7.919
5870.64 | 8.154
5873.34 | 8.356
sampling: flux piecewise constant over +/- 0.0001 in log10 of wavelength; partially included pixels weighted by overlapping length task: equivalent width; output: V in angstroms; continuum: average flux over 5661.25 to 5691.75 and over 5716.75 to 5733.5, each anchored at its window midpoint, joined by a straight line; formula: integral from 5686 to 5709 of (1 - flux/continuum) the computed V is 2.1 angstroms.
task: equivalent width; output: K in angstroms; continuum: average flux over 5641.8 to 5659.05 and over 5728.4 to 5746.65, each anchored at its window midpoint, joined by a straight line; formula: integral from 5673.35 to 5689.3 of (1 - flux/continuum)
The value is -1.01 angstroms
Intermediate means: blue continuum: 6.98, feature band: 7.67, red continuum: 7.65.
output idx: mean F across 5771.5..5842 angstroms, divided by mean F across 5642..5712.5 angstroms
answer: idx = 1.09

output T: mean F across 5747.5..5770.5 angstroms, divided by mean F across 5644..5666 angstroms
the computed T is 1.11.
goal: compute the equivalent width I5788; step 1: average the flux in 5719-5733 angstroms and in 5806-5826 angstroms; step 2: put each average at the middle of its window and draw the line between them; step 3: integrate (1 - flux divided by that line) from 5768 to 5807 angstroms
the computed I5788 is 1.9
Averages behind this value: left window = 7.81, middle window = 7.71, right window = 8.23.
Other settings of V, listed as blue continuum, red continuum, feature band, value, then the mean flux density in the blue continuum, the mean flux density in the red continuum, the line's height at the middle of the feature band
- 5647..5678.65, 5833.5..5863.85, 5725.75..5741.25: -1.43 angstroms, 7.07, 7.41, 7.2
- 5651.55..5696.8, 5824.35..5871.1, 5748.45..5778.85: -0.89 angstroms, 7.15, 7.55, 7.36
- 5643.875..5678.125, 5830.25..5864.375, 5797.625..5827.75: -3.85 angstroms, 7.11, 7.43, 7.37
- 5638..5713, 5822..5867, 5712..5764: -2.45 angstroms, 7.17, 7.53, 7.31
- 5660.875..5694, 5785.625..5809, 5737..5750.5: 0.67 angstroms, 7.38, 8.04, 7.74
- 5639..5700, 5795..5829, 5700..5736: 0.25 angstroms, 7.18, 8.27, 7.55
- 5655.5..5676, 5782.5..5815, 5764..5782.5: 0.92 angstroms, 7.06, 8.01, 7.83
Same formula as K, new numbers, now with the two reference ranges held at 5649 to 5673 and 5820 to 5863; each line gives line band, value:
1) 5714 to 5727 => -0.8 angstroms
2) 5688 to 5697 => 0.2 angstroms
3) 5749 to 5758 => -0.7 angstroms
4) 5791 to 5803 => -1.2 angstroms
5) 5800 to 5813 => -2.1 angstroms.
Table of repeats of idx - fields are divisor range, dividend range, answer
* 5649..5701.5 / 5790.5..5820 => 1.16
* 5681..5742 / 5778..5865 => 1.05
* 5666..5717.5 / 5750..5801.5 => 1.04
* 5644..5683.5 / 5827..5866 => 1.03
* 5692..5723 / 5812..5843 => 1.08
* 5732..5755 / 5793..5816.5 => 1.11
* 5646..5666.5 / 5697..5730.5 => 1.08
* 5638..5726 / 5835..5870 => 1.04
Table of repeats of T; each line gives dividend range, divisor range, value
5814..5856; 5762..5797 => 1.02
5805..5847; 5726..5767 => 1.02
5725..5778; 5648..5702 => 1.07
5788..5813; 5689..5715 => 1.16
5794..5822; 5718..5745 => 1.09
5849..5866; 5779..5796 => 1.02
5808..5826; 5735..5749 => 1.10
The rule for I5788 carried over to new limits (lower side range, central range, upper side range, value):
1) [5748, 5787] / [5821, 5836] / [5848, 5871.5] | -0.2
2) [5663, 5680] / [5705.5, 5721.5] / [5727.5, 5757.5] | 0.4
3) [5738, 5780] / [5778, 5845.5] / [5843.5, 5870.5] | -2.4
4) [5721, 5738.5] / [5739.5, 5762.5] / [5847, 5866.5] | 0.7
